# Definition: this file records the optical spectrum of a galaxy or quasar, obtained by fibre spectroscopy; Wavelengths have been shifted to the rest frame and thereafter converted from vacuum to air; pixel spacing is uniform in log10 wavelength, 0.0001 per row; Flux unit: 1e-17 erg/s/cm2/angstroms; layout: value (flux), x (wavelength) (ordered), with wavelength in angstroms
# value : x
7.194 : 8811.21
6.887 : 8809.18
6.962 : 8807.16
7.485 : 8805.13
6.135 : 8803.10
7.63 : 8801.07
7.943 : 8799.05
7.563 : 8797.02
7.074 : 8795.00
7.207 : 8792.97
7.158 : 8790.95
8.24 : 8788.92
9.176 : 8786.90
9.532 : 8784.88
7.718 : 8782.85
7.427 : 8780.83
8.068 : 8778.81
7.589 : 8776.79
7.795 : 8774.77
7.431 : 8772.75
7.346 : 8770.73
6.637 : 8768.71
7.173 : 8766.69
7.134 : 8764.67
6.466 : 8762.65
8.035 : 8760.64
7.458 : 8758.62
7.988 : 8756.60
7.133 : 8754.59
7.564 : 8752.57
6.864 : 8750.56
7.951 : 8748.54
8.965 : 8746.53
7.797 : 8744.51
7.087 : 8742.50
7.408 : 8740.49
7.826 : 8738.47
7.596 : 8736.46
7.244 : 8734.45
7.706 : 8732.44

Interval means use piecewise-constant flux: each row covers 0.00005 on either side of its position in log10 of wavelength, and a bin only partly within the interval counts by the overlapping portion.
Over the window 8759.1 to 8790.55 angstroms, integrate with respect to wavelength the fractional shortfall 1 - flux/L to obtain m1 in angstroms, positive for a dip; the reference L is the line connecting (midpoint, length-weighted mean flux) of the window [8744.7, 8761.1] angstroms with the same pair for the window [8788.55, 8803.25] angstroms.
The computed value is -0.6 angstroms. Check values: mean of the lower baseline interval 7.73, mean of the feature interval 7.7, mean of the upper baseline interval 7.4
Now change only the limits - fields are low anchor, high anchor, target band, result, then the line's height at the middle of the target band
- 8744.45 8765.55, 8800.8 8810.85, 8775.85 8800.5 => -2.4 angstroms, 7.19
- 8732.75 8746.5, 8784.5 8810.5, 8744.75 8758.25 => -0.2 angstroms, 7.6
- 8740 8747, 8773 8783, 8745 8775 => 1.1 angstroms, 7.73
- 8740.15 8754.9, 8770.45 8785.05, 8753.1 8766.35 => 0.6 angstroms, 7.69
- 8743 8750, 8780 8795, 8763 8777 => 1.4 angstroms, 8.03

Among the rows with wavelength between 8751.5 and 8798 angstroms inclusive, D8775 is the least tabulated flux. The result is 6.466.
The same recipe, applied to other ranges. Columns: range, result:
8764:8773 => 6.637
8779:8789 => 7.427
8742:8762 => 6.864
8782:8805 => 6.135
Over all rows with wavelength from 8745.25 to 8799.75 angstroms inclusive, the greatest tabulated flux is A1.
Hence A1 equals 9.532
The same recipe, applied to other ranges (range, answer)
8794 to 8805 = 7.943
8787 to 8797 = 8.24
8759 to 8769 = 8.035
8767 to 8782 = 8.068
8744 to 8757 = 8.965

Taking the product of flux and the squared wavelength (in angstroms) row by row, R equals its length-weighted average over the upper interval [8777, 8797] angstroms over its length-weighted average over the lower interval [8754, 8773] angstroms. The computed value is 1.09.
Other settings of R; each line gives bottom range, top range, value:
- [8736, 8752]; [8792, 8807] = 0.96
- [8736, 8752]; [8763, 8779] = 0.96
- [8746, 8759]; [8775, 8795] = 1.05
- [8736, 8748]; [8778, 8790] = 1.08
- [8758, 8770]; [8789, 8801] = 1.05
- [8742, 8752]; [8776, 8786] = 1.05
